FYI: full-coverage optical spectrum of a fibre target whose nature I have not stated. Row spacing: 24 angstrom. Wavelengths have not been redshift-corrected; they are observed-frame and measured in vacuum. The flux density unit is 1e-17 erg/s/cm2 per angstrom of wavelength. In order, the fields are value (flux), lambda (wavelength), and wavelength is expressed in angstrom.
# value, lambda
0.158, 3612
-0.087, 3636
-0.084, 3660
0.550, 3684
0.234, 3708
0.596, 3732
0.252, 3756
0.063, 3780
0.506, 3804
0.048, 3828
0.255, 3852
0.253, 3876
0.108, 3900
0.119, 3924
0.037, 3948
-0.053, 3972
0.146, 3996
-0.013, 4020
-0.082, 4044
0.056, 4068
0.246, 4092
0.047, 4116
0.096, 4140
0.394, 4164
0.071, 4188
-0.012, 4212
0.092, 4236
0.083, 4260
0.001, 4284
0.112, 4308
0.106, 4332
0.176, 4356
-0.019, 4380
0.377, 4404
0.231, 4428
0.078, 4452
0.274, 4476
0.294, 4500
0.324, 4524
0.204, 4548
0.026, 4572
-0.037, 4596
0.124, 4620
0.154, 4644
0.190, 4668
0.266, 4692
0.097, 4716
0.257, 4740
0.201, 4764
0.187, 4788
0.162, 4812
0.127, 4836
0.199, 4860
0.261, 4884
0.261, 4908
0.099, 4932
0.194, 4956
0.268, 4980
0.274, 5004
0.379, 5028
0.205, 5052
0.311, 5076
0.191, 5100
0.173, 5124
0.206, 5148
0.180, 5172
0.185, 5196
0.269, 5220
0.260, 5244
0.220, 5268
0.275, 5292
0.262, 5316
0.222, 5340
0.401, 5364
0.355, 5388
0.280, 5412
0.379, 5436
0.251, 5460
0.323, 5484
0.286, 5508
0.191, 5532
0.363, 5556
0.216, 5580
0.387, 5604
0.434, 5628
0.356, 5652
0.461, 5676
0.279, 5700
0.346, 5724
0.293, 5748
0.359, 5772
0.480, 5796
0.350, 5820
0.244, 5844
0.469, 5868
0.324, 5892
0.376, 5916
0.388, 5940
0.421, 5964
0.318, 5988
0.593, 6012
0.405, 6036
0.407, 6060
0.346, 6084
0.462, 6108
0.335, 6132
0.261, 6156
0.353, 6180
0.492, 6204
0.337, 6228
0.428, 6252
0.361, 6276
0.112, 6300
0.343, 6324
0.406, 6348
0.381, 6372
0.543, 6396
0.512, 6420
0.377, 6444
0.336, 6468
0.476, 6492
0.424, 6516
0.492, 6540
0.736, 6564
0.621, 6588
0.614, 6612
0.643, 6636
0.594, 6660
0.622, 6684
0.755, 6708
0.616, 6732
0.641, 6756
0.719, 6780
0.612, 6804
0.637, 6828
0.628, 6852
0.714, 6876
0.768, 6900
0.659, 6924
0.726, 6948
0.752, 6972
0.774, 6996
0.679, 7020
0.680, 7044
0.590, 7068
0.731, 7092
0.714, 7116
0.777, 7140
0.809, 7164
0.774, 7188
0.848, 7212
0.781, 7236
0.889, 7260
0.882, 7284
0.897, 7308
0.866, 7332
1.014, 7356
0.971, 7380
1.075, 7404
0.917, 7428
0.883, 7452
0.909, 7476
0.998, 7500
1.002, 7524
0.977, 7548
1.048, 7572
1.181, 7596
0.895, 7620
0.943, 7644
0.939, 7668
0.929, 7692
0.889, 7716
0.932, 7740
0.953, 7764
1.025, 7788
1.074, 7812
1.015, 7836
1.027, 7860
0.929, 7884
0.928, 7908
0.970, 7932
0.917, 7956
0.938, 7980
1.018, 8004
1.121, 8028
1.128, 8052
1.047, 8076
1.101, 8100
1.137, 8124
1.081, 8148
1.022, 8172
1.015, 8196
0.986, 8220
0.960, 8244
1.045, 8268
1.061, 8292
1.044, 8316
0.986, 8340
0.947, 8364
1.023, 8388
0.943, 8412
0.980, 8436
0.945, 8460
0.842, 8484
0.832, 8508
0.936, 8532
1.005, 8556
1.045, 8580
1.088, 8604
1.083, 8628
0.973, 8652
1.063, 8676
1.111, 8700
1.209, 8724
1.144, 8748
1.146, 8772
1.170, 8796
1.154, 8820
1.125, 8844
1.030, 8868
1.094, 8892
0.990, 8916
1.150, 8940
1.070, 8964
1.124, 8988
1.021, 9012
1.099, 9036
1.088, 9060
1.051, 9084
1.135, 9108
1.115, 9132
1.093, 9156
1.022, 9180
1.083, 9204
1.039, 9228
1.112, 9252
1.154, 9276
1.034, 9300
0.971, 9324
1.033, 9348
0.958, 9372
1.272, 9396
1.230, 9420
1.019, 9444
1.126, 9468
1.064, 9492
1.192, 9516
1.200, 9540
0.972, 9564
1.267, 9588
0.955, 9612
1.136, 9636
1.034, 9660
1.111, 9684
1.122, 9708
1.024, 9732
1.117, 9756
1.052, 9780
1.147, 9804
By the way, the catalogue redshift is 0.64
